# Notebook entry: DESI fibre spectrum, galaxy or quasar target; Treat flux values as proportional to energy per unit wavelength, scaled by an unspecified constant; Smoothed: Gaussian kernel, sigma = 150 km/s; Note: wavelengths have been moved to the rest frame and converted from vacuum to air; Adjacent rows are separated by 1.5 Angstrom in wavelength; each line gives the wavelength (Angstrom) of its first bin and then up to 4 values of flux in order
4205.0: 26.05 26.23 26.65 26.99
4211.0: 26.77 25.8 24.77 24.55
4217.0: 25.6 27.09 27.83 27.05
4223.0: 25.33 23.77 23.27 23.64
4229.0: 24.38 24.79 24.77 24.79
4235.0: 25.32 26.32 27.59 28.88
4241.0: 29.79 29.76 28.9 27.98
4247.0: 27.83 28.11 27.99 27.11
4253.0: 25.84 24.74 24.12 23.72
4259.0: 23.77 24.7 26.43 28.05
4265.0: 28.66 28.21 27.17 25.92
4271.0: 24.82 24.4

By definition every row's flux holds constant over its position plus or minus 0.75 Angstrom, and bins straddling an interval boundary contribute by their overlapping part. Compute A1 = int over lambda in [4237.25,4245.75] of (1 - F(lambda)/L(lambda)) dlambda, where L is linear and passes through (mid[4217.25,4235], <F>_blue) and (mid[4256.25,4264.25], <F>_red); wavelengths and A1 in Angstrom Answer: -1.2 Angstrom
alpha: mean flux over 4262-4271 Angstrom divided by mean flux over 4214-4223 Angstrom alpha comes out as 1.04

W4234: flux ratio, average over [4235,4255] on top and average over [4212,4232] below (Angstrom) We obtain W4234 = 1.10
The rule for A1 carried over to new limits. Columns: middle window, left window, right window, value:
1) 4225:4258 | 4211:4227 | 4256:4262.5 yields -1.8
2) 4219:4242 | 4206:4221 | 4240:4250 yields 1.4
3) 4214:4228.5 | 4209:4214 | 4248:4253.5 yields 0.7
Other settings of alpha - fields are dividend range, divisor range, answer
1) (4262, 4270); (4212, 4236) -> 1.09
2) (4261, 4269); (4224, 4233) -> 1.14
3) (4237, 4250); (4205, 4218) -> 1.10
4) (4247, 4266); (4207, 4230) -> 1.02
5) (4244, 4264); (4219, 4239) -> 1.04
